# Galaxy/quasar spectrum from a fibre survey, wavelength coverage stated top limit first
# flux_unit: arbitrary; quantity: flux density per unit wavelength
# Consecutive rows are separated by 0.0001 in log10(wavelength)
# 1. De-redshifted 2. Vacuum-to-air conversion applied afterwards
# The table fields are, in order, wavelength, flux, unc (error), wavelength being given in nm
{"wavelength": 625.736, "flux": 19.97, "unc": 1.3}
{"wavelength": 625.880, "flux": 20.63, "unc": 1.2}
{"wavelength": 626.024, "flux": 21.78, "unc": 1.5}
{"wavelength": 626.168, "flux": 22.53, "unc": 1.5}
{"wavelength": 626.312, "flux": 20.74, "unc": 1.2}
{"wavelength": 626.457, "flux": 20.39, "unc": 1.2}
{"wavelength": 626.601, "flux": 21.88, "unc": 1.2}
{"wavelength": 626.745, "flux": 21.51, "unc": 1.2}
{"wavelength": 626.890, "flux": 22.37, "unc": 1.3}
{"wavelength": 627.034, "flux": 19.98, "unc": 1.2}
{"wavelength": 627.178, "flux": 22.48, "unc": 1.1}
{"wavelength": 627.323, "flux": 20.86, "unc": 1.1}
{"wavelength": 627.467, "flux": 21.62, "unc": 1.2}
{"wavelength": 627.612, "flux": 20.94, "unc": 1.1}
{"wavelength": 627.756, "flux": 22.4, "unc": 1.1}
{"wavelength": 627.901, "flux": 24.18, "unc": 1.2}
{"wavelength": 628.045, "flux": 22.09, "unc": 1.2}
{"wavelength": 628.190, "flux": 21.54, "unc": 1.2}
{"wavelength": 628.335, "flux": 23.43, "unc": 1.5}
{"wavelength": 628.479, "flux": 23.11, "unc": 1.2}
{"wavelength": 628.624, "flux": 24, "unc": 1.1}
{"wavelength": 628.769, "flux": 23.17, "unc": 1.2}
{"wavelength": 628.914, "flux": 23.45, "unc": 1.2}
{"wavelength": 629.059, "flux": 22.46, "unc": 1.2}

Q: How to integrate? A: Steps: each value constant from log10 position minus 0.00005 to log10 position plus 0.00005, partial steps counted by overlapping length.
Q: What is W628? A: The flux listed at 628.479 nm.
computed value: 23.11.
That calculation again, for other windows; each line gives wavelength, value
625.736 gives 19.97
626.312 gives 20.74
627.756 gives 22.4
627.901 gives 24.18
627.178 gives 22.48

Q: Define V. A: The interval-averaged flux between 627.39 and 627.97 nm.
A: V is 22.3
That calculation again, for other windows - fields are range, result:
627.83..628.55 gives 22.9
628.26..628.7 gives 23.5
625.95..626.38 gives 21.7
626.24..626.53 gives 20.5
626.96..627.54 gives 21.2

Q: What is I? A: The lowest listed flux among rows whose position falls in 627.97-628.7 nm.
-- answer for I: 21.54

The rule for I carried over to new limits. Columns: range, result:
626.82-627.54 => 19.98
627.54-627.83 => 20.94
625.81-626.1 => 20.63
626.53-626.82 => 21.51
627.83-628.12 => 22.09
